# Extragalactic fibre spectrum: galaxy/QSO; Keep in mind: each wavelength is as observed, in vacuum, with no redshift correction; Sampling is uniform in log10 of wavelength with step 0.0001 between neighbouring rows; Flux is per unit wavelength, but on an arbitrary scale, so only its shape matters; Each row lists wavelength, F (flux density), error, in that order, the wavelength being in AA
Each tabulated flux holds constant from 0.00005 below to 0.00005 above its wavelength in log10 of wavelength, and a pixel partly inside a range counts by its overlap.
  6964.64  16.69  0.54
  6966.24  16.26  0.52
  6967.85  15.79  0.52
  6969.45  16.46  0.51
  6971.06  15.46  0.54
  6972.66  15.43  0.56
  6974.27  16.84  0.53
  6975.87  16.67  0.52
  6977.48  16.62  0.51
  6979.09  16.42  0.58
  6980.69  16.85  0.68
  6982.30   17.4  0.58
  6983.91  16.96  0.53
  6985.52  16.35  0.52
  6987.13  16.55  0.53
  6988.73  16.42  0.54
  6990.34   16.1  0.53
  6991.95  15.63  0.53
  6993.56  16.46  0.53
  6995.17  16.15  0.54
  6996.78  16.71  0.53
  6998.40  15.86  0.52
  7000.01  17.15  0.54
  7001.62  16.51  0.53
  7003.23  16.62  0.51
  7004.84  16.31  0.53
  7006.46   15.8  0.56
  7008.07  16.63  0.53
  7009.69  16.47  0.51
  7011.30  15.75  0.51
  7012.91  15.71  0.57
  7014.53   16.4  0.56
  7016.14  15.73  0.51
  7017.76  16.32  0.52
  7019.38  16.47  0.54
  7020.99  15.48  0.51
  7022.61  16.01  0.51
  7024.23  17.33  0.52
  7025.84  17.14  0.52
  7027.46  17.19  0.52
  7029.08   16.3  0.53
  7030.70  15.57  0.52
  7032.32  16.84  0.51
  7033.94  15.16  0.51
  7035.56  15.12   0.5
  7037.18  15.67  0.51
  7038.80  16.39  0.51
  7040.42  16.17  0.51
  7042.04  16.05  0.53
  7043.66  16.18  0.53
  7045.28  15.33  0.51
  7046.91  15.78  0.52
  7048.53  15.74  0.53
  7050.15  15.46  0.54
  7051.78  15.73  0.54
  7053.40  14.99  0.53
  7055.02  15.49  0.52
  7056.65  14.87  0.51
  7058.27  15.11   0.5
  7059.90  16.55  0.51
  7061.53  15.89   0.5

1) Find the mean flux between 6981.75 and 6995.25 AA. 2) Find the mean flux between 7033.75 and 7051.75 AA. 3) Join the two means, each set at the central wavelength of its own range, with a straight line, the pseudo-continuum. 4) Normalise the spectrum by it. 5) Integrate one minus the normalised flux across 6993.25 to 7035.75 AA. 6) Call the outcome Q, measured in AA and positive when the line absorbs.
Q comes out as -0.4 AA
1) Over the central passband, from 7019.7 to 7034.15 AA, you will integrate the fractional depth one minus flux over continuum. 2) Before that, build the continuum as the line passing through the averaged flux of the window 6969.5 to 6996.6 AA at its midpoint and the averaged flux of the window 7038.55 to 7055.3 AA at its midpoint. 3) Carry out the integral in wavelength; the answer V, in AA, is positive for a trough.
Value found -0.4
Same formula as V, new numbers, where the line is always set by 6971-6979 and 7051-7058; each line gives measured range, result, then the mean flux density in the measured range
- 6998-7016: -0.5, 16.3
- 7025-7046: -0.8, 16.1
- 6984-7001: -0.3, 16.4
